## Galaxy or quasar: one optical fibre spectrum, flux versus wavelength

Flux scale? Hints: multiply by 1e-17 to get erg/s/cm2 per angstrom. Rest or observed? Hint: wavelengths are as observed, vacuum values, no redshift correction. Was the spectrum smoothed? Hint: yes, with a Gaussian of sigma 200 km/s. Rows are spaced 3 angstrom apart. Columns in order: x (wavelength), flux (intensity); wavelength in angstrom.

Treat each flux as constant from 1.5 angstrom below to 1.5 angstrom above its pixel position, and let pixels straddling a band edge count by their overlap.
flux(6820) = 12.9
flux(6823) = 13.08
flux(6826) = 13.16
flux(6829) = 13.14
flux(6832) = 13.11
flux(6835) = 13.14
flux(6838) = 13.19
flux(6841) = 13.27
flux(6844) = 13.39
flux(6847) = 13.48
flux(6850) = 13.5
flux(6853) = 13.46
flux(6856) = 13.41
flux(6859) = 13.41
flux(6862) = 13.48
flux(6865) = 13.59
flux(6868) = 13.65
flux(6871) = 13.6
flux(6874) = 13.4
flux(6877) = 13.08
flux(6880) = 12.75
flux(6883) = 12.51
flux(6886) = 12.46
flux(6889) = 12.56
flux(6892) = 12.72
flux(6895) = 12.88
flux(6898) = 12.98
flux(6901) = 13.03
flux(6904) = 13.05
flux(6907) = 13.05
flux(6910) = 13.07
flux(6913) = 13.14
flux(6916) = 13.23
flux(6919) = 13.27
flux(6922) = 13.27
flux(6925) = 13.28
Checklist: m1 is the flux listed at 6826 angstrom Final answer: 13.16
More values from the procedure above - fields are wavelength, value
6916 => 13.23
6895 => 12.88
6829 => 13.14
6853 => 13.46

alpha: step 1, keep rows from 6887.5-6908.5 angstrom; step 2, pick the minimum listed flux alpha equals 12.56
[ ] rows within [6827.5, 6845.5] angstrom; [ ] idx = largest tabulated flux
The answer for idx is 13.39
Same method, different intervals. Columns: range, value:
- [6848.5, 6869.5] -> 13.65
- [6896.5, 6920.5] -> 13.27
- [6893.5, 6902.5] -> 13.03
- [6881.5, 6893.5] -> 12.72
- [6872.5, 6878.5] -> 13.4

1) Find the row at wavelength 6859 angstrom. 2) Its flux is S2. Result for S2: 13.41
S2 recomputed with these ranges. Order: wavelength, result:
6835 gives 13.14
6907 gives 13.05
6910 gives 13.07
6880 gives 12.75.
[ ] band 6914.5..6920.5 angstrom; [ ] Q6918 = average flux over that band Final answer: 13.2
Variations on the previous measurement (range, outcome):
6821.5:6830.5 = 13.1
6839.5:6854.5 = 13.4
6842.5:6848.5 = 13.4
